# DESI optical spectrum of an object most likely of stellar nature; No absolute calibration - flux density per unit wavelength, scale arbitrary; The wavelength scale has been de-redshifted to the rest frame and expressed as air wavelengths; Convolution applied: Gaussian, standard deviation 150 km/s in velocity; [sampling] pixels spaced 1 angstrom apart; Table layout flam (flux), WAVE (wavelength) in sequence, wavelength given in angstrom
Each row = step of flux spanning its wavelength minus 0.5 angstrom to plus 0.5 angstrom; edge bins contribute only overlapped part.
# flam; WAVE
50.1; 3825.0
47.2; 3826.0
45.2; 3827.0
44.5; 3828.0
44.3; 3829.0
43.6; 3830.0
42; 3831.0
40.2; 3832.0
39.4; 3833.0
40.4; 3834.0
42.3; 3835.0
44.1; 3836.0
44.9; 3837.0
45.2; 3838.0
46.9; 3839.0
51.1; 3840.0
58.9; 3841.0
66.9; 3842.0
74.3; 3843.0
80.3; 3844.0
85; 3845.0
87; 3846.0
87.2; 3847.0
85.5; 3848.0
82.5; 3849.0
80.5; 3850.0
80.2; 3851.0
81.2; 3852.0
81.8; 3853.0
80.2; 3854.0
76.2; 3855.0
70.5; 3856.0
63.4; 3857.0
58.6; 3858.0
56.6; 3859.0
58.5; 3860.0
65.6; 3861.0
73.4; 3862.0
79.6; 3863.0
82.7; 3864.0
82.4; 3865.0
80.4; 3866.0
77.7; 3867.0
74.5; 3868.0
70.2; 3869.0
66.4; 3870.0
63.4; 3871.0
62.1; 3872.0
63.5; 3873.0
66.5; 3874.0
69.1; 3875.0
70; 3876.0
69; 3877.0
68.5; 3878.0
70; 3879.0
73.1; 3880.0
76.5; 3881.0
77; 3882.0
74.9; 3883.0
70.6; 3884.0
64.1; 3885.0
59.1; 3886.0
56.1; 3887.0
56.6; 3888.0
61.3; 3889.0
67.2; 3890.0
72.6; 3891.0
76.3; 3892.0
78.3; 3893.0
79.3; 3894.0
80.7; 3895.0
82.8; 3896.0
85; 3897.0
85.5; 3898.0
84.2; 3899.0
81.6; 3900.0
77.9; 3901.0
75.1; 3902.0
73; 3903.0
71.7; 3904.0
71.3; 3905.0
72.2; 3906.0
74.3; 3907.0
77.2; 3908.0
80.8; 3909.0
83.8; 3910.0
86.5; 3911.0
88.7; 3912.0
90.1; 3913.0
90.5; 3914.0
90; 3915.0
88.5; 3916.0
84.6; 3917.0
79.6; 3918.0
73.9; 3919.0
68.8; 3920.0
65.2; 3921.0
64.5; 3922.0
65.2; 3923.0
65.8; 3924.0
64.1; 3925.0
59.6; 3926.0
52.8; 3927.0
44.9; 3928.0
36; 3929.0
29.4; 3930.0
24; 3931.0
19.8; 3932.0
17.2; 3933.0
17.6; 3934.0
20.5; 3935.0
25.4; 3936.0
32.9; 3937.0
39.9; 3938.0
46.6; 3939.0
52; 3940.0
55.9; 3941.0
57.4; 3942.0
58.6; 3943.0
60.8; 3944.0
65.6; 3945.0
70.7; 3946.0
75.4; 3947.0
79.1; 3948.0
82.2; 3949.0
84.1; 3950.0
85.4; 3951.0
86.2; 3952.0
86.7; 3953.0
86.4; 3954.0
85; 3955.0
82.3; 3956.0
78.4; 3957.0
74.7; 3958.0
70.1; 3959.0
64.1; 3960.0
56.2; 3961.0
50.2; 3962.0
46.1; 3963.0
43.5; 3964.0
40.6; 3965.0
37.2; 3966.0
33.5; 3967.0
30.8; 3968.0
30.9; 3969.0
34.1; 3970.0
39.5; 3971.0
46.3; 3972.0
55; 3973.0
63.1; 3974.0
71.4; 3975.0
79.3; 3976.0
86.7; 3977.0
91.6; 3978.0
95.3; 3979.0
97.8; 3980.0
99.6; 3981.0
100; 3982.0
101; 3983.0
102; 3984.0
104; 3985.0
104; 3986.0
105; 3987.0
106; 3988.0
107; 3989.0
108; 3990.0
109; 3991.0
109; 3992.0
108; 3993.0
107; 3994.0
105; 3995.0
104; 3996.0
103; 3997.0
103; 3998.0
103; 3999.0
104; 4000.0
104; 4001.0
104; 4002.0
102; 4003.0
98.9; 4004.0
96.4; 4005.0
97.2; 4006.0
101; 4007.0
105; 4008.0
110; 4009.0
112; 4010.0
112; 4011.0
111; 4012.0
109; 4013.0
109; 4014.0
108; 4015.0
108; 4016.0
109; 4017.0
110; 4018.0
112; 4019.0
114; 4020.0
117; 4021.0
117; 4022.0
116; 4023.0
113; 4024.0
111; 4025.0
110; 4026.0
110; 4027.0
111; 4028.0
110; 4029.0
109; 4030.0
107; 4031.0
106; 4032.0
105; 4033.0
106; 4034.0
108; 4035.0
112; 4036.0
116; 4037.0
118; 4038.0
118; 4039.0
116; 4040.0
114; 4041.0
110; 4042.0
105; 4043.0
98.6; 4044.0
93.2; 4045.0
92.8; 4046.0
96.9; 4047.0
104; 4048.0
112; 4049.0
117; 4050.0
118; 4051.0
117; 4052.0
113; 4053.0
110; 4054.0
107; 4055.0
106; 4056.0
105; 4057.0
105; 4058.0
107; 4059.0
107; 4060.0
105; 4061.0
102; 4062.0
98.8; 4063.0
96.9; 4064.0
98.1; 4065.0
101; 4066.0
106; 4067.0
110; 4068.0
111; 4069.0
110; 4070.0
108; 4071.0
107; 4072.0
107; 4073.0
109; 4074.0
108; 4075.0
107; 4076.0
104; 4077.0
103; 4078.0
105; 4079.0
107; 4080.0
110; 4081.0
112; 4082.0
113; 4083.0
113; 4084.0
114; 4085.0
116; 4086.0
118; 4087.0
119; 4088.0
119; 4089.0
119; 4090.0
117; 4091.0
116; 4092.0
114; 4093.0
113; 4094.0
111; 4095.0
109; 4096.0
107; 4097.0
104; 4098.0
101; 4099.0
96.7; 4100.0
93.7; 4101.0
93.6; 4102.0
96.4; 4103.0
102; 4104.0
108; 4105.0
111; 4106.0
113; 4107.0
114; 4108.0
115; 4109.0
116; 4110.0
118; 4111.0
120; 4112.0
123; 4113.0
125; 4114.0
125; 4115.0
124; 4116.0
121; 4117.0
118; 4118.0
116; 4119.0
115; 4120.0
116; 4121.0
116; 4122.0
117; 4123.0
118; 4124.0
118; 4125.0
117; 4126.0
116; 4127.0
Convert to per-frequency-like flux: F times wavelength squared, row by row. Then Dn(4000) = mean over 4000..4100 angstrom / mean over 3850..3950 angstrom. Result 1.7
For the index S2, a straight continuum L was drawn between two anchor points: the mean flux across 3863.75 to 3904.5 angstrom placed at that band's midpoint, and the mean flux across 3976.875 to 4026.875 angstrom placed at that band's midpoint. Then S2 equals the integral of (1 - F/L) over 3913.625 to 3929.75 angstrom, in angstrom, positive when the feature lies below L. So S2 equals 3.0 angstrom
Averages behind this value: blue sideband 72.5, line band 67.6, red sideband 106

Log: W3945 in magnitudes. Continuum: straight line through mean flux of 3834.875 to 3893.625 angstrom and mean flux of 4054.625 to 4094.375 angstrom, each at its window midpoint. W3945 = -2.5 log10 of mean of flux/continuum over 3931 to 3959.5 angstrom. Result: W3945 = 0.38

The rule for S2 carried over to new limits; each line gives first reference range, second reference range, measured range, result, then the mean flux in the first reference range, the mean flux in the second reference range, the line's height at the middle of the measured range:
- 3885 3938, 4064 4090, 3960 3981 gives 6.1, 65.3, 109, 81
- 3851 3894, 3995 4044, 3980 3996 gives -0.7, 70.4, 108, 100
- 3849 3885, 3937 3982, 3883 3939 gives 3.0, 71.9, 65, 68.6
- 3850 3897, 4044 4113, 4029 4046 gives -1.3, 71.3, 108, 101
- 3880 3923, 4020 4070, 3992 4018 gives -1.6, 76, 108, 99.3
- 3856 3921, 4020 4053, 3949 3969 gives 5.9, 73.9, 110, 91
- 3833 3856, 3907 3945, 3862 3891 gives -2.5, 67.7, 58.7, 64.2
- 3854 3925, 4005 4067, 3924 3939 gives 8.5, 73.4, 108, 83.4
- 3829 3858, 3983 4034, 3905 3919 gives -0.2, 63.9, 107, 81.9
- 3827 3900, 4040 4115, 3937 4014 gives 7.1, 67.7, 109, 89.2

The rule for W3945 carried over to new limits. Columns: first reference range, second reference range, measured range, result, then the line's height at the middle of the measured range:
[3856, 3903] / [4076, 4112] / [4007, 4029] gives -0.15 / 96.3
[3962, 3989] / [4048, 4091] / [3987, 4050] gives -0.22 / 88.5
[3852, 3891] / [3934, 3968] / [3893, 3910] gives -0.19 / 66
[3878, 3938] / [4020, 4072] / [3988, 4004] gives -0.13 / 93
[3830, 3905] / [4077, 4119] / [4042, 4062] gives -0.03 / 103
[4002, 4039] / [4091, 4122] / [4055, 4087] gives 0.04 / 111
